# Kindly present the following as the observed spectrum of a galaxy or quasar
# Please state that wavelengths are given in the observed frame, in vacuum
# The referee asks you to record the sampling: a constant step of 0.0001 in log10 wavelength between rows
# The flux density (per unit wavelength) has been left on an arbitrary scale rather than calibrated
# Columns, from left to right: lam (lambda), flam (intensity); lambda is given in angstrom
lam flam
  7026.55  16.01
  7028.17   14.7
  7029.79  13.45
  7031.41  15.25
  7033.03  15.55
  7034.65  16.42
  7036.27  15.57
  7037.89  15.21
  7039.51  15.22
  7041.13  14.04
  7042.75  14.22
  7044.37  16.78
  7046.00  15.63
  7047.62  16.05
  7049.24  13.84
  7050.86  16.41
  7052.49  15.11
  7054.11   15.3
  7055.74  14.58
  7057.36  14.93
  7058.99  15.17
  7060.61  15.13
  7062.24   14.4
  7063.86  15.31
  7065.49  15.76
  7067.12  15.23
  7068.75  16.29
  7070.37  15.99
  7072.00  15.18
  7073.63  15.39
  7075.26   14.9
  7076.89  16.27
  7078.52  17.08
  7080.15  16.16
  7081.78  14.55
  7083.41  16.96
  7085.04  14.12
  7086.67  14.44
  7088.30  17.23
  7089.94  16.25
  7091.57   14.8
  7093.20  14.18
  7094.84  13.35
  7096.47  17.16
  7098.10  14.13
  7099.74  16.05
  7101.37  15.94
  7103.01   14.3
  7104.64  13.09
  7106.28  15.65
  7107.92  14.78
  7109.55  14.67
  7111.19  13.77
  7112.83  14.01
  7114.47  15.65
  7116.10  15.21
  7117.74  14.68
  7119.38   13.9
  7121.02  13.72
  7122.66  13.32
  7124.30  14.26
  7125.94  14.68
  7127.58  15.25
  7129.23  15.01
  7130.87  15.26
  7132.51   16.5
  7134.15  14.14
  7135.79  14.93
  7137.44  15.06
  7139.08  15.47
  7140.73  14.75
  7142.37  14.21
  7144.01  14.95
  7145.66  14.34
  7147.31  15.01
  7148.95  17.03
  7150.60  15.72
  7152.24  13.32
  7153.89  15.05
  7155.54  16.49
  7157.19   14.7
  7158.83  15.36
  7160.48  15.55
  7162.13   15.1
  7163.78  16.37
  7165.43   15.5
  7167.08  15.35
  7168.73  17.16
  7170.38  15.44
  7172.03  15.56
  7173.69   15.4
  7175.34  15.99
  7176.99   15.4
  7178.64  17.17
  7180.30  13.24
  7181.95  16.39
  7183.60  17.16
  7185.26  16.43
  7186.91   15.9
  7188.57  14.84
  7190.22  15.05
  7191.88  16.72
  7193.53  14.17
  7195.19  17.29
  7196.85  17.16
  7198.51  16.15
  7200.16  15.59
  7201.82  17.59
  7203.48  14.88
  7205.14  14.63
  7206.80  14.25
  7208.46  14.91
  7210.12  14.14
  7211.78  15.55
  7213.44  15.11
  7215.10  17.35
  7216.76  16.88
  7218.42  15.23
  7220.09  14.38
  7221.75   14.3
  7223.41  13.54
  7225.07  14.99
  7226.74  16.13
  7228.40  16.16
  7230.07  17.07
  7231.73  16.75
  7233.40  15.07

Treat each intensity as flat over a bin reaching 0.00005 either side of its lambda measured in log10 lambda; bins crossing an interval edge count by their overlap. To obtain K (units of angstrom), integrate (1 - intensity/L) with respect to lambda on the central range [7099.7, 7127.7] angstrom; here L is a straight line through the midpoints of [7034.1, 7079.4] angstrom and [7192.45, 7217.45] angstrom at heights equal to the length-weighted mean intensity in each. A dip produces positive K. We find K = 1.8 angstrom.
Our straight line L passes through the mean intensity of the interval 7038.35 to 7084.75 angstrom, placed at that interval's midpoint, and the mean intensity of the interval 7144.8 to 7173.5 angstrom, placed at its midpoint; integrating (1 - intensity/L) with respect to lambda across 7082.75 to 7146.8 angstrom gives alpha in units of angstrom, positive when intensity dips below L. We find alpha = 2.4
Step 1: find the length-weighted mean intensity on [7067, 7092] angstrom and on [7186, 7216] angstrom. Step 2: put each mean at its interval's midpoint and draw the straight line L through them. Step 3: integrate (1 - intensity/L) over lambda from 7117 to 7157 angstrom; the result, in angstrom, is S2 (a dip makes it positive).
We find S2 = 2.0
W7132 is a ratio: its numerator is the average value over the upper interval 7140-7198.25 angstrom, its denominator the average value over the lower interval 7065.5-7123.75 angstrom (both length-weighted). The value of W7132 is 1.0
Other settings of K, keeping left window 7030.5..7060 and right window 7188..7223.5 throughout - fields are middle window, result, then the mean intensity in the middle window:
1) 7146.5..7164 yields 0.0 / 15.4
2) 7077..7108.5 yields 0.1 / 15.3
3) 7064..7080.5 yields -0.5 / 15.8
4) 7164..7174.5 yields -0.2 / 15.8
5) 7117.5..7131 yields 0.9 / 14.4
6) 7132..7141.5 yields 0.2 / 15.1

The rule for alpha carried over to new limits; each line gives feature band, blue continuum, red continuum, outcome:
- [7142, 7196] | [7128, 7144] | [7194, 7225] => -1.2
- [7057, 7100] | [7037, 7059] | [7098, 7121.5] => -1.4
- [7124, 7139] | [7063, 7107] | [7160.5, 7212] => 0.5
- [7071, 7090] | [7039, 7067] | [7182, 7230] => -0.5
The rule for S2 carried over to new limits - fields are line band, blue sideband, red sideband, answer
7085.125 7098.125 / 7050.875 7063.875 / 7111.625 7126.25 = -0.5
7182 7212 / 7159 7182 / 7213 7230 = -0.3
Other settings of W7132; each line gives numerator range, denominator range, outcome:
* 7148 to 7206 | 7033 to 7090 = 1.02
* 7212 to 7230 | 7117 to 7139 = 1.05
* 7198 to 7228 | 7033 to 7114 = 1.00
